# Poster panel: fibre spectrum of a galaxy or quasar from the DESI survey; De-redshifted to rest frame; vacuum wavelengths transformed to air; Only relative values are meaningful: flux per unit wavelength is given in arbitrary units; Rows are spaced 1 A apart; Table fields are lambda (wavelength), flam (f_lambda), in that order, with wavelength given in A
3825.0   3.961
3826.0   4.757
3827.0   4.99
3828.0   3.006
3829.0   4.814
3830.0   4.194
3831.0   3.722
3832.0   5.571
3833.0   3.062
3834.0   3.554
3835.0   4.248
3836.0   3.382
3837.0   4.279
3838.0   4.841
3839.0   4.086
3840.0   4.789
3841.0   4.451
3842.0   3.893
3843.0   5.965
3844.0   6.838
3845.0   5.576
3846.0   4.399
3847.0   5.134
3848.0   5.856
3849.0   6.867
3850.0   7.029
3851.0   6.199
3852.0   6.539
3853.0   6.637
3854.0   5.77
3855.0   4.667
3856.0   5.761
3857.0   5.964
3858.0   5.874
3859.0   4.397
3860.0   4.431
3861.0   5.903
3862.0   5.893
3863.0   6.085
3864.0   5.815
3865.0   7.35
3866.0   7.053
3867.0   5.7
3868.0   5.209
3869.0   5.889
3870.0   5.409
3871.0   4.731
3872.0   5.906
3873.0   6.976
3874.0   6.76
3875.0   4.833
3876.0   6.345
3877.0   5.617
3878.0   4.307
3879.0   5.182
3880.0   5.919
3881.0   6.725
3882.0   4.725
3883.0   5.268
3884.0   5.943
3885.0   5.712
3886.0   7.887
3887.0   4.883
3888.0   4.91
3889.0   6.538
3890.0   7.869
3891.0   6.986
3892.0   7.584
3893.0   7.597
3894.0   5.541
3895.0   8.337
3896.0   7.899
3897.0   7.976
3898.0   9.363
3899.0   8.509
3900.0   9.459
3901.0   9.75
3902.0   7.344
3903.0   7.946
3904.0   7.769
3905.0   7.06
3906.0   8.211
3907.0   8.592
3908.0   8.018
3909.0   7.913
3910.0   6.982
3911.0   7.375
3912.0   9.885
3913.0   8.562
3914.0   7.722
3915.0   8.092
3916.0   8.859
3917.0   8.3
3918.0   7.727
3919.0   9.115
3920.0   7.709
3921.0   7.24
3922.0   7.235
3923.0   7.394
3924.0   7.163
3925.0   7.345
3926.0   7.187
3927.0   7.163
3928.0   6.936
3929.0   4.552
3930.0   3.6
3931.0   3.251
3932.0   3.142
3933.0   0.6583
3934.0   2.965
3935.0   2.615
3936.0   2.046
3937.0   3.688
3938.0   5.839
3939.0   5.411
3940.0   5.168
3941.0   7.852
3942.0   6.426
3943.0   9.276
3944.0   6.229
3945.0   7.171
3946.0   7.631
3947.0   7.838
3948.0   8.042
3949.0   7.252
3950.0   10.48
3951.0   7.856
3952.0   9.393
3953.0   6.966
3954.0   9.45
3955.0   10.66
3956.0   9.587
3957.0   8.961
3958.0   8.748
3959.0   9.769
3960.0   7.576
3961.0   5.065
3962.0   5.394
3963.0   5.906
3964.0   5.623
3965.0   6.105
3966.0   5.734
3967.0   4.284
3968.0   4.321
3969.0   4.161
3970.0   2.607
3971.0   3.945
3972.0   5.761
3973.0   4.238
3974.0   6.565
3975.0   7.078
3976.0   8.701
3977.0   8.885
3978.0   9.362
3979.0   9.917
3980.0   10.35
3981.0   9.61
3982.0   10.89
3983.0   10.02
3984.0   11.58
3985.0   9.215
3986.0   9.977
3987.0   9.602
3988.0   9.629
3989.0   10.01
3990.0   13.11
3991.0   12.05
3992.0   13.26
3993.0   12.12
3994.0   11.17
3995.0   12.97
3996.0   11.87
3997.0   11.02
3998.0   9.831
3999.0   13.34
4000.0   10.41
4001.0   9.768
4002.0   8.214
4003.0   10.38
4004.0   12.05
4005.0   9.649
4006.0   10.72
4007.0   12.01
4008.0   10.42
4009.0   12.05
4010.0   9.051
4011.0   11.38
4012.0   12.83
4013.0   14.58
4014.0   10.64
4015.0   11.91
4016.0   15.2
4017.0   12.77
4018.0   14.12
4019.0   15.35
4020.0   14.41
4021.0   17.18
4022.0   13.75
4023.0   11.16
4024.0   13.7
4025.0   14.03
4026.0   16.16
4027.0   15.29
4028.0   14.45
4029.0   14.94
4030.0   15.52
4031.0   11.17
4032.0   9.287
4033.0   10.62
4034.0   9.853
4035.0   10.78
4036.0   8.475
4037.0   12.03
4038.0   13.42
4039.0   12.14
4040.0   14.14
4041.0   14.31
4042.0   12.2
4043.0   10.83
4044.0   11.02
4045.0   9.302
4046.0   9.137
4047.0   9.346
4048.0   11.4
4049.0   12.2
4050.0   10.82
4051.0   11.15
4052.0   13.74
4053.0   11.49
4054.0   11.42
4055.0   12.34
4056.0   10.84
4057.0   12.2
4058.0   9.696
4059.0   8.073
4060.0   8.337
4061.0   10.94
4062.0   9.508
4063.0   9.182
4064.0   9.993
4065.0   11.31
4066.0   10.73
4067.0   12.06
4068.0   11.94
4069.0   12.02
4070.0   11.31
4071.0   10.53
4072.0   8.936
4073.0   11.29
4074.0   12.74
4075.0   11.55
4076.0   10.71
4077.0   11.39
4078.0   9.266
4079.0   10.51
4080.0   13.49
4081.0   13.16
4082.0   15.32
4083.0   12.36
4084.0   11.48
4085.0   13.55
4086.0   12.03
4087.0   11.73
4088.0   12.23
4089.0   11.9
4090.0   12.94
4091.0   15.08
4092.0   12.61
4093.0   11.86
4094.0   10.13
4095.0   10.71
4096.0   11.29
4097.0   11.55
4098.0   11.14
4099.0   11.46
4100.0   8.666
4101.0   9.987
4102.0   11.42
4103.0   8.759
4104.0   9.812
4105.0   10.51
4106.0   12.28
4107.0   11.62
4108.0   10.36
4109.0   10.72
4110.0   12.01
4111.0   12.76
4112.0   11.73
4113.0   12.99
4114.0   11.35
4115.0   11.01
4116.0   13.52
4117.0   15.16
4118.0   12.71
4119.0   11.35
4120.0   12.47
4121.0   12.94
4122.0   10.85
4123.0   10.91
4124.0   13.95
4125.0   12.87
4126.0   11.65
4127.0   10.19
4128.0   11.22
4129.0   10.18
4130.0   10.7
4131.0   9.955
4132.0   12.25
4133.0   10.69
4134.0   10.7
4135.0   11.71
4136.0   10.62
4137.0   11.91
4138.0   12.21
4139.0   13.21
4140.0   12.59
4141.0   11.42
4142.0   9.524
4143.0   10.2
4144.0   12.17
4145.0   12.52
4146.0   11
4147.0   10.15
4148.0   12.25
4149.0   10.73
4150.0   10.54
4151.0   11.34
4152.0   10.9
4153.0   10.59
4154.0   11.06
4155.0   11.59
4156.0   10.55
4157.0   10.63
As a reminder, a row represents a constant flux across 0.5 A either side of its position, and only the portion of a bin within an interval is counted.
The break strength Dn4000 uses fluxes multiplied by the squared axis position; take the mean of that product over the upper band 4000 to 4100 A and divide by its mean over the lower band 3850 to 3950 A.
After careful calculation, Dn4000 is 1.94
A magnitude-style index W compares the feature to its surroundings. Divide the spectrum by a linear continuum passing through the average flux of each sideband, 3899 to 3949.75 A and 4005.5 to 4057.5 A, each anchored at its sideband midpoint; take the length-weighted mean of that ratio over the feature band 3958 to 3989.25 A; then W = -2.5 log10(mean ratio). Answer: 0.25 mag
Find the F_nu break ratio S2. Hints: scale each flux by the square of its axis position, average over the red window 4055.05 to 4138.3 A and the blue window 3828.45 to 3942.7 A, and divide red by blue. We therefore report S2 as 2.07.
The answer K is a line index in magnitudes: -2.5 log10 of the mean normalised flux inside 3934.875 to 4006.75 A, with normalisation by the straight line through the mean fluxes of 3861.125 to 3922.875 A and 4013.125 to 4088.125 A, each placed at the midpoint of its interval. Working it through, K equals 0.14 mag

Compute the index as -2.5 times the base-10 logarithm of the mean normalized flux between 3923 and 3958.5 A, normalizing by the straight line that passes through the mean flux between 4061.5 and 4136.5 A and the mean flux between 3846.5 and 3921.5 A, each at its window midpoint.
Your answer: 0.228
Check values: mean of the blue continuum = 6.77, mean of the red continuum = 11.5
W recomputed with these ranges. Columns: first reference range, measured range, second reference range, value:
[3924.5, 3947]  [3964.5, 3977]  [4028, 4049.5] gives 0.349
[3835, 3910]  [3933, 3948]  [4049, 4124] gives 0.373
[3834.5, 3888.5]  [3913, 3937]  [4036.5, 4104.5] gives 0.205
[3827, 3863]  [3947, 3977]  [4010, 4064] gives 0.311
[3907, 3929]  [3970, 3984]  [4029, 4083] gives 0.158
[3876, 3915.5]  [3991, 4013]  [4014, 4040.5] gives 0.065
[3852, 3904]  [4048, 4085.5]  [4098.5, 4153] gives -0.108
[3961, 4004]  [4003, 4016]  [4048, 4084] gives -0.203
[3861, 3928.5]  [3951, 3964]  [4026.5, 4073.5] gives 0.094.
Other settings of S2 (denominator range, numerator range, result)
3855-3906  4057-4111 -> 1.93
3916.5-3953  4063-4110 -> 1.94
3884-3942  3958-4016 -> 1.43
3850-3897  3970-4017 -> 1.81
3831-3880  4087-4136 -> 2.42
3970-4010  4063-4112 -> 1.21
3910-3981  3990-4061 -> 1.82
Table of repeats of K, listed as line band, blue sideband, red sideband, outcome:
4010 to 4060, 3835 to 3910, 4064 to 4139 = -0.22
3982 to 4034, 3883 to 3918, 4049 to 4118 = -0.21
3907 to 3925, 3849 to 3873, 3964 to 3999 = -0.10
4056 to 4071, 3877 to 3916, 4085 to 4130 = 0.02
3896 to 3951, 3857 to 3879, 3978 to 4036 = 0.15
